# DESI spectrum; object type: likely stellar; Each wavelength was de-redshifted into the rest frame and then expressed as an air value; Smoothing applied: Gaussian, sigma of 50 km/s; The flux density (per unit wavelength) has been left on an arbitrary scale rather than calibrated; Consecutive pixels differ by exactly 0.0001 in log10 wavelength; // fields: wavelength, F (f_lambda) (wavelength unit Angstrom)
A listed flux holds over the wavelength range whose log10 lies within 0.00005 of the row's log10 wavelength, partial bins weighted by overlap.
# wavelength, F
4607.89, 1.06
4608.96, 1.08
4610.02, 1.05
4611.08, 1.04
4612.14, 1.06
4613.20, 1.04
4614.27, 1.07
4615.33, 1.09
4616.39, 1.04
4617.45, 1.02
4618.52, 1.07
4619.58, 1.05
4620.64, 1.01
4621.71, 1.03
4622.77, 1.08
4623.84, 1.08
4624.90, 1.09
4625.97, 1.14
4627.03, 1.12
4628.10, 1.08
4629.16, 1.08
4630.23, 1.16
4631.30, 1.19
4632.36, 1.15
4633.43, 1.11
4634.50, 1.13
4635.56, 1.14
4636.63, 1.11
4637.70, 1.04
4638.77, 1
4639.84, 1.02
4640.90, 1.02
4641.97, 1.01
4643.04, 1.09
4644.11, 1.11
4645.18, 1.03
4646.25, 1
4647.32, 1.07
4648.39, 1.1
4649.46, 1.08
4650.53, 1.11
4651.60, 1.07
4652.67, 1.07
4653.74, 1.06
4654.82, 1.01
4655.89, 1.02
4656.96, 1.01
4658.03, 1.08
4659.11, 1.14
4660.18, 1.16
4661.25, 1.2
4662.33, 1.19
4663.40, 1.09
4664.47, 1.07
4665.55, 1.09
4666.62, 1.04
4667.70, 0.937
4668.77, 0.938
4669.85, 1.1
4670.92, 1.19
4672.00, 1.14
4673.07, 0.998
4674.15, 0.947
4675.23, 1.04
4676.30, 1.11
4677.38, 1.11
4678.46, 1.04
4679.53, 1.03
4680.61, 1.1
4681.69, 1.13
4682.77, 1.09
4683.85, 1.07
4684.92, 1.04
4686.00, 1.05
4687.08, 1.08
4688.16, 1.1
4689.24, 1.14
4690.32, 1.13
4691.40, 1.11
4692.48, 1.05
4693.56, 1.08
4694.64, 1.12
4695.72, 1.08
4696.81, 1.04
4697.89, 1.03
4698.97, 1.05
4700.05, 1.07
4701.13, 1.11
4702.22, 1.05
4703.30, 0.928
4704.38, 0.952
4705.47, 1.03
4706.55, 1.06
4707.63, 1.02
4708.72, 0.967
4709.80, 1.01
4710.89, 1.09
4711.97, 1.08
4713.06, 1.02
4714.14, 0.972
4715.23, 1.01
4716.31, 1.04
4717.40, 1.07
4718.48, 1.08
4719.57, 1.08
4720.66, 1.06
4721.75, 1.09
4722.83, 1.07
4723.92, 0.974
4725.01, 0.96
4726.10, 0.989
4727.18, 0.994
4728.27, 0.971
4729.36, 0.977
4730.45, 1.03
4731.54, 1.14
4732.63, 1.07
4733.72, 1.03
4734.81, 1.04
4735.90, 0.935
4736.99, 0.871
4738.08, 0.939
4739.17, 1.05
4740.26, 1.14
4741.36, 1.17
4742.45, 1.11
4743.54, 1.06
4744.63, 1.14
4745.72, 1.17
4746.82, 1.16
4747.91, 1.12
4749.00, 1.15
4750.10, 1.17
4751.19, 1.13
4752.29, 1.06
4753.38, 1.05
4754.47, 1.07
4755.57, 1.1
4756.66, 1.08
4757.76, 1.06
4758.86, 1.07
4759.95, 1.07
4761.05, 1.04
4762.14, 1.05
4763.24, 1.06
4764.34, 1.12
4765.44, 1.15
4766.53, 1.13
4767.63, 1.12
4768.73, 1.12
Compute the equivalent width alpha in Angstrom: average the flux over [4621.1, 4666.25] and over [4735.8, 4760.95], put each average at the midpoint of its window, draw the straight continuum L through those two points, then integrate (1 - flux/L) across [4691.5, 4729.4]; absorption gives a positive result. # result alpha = 1.7 Angstrom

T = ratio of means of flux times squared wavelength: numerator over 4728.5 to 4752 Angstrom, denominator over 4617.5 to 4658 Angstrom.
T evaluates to 1.05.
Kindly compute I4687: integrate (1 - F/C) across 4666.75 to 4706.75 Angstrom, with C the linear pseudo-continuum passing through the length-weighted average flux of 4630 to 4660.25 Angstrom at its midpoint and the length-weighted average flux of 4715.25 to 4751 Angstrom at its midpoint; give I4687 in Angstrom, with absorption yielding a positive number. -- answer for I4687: 0.3 Angstrom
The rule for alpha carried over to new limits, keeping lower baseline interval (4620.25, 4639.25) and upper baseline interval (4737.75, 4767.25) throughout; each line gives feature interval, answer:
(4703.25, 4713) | 0.69 Angstrom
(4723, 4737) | 1.18 Angstrom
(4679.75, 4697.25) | 0.16 Angstrom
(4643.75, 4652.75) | 0.22 Angstrom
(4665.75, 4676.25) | 0.53 Angstrom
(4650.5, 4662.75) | 0.06 Angstrom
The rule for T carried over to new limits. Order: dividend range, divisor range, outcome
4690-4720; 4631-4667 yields 0.99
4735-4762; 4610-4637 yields 1.05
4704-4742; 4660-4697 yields 0.97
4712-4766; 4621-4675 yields 1.02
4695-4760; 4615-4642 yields 1.02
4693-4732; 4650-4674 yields 0.98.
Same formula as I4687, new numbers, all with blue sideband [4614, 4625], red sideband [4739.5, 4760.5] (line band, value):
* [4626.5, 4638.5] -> -0.6 Angstrom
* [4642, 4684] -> 0.0 Angstrom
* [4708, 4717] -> 0.6 Angstrom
